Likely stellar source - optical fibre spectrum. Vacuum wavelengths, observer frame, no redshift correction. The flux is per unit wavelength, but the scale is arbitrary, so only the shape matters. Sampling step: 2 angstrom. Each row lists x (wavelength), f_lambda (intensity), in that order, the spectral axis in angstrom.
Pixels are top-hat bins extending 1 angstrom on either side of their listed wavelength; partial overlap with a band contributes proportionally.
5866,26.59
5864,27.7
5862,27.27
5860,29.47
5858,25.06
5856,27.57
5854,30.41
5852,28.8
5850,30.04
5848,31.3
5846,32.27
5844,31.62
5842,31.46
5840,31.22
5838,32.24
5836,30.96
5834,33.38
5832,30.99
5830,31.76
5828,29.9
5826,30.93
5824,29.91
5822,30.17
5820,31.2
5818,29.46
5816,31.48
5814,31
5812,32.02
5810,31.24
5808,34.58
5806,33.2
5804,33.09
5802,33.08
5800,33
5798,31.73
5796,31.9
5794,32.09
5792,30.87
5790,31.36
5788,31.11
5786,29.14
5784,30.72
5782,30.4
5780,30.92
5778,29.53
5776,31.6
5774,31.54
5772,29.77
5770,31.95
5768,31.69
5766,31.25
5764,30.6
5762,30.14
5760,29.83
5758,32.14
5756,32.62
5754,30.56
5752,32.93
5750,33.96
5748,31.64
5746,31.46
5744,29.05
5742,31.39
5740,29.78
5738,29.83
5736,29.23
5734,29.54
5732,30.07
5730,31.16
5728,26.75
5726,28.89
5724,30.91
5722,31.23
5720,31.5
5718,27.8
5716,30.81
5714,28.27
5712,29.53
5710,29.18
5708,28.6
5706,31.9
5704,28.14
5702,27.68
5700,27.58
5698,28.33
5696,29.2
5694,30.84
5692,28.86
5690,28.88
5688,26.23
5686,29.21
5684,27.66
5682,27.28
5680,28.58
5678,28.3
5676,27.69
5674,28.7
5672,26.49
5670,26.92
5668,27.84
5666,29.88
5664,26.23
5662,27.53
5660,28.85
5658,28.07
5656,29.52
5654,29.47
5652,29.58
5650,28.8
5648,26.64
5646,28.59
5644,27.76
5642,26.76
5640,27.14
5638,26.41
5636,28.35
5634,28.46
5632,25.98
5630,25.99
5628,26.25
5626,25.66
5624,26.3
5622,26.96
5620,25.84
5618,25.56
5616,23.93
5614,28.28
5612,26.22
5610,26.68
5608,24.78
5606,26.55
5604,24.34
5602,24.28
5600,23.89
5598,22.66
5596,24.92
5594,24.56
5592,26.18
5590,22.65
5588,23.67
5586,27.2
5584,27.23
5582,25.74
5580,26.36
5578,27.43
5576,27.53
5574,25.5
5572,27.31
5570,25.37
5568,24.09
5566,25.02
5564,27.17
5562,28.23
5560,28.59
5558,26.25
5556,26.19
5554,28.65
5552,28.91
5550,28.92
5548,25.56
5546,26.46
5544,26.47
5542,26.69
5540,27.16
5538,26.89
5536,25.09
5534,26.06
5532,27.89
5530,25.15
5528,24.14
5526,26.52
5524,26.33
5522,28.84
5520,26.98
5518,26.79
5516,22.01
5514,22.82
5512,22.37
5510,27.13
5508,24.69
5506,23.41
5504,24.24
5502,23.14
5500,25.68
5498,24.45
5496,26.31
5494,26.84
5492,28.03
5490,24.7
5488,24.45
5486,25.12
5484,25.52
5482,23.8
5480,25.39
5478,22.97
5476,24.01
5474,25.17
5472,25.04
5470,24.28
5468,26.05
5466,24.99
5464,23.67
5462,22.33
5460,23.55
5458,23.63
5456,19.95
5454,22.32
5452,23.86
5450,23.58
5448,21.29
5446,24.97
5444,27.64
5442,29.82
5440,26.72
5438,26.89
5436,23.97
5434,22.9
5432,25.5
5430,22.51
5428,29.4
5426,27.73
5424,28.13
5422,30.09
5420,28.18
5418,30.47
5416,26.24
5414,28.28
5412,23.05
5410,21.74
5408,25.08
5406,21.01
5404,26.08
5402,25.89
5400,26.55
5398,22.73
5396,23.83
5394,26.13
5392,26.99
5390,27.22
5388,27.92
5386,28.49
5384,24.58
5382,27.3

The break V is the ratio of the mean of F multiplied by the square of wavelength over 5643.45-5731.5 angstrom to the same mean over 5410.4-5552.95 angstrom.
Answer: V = 1.21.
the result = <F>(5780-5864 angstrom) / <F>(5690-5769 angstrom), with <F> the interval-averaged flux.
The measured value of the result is 1.0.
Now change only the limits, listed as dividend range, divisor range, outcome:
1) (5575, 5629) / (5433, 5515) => 1.04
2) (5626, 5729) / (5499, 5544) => 1.11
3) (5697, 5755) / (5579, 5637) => 1.16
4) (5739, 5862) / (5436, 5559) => 1.23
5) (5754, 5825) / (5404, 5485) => 1.25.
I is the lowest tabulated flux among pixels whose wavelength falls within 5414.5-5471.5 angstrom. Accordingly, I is 19.95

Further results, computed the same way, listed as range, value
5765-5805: 29.14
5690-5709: 27.58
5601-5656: 23.93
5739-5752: 29.05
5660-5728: 26.23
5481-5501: 23.8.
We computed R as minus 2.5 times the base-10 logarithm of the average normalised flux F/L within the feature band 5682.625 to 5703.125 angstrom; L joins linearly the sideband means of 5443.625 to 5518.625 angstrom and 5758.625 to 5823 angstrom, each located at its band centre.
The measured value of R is 0.03 mag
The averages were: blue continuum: 24.3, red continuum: 31.3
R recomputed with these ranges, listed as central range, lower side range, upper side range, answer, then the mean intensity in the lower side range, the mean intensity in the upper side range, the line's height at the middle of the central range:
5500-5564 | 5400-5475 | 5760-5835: 0.03 mag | 25.2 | 31.3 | 26.8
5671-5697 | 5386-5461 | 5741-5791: 0.05 mag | 25.5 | 31.1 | 29.8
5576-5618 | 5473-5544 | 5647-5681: 0.06 mag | 25.4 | 28.2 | 27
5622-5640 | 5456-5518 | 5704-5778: 0.05 mag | 24.5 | 30.5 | 27.9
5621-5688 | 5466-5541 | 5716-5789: 0.03 mag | 25.3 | 30.6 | 28.5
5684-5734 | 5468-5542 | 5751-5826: 0.02 mag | 25.3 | 31.3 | 29.6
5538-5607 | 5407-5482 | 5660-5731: 0.03 mag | 25.2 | 28.7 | 27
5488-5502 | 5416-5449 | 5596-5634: 0.02 mag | 26.6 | 25.6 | 26.3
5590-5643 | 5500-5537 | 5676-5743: 0.06 mag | 25.2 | 29.2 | 27.2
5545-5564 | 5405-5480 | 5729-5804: -0.01 mag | 25.1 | 31.1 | 27.1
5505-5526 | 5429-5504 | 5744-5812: 0.02 mag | 24.6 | 31.5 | 25.7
